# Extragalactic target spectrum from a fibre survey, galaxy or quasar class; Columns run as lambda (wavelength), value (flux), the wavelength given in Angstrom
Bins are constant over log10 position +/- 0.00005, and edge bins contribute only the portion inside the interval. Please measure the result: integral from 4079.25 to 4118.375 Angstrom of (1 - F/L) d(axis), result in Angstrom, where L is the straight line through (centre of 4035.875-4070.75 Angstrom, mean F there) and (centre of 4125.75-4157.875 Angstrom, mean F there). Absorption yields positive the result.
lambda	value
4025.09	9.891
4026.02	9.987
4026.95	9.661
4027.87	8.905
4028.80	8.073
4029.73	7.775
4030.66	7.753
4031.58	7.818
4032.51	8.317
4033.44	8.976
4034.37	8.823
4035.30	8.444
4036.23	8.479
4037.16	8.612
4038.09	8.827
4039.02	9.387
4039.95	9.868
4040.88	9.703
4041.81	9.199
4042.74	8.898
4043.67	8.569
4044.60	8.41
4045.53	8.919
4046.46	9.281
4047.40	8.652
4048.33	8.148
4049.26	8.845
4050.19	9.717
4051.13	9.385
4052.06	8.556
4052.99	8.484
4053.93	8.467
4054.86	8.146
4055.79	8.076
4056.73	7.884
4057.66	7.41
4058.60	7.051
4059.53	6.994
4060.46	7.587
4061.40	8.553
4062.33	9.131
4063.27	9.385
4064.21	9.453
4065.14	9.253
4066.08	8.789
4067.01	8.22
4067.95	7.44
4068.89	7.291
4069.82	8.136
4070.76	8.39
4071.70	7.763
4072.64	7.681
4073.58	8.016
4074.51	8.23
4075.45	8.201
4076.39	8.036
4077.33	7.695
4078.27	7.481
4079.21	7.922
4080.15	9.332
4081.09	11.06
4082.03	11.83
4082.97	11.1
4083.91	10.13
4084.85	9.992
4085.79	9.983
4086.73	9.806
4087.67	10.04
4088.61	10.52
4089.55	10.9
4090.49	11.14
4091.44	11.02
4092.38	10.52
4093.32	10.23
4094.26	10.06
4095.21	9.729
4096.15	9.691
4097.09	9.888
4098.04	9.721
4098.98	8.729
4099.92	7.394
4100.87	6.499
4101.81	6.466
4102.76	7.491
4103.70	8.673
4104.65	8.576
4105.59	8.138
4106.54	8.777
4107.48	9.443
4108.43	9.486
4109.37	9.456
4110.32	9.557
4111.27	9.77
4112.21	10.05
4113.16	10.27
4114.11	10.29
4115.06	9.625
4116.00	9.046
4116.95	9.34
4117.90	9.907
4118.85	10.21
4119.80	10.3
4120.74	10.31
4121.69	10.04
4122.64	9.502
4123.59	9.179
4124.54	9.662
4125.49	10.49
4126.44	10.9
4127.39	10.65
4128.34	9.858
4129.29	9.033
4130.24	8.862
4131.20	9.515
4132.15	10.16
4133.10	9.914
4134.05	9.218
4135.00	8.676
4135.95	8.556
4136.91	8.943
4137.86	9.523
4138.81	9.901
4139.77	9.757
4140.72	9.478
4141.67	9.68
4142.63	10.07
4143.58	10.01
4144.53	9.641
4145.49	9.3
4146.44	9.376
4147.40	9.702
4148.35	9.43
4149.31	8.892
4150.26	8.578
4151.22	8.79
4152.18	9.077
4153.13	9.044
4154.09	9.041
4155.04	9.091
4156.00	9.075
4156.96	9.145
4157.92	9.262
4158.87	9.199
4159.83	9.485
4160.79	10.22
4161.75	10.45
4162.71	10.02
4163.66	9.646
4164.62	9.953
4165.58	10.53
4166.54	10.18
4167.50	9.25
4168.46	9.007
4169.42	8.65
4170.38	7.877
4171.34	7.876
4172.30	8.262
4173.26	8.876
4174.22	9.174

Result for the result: -2.5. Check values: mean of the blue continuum 8.57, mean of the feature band 9.58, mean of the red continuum 9.42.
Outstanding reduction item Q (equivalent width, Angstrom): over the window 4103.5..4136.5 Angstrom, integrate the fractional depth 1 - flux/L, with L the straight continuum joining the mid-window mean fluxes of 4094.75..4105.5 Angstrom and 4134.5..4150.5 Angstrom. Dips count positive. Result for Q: -2.63 Angstrom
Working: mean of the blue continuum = 8.43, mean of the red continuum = 9.4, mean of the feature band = 9.59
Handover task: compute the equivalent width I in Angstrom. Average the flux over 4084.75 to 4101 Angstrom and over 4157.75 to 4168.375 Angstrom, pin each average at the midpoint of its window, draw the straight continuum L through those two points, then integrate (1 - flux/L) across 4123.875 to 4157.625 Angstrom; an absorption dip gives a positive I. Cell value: 1.3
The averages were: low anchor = 9.83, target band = 9.45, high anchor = 9.83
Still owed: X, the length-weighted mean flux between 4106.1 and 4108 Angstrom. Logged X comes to 9.13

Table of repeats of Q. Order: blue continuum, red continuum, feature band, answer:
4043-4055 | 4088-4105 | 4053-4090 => 1.1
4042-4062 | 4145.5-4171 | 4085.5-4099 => -2.2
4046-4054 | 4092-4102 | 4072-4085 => -0.1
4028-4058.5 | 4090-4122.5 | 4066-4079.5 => 1.6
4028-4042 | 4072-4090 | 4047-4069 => 1.5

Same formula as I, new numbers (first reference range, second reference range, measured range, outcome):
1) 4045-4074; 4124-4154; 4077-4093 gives -2.43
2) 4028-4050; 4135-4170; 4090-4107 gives 0.07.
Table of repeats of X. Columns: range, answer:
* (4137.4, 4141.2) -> 9.67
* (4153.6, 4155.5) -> 9.08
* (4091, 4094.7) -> 10.5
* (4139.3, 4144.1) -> 9.82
